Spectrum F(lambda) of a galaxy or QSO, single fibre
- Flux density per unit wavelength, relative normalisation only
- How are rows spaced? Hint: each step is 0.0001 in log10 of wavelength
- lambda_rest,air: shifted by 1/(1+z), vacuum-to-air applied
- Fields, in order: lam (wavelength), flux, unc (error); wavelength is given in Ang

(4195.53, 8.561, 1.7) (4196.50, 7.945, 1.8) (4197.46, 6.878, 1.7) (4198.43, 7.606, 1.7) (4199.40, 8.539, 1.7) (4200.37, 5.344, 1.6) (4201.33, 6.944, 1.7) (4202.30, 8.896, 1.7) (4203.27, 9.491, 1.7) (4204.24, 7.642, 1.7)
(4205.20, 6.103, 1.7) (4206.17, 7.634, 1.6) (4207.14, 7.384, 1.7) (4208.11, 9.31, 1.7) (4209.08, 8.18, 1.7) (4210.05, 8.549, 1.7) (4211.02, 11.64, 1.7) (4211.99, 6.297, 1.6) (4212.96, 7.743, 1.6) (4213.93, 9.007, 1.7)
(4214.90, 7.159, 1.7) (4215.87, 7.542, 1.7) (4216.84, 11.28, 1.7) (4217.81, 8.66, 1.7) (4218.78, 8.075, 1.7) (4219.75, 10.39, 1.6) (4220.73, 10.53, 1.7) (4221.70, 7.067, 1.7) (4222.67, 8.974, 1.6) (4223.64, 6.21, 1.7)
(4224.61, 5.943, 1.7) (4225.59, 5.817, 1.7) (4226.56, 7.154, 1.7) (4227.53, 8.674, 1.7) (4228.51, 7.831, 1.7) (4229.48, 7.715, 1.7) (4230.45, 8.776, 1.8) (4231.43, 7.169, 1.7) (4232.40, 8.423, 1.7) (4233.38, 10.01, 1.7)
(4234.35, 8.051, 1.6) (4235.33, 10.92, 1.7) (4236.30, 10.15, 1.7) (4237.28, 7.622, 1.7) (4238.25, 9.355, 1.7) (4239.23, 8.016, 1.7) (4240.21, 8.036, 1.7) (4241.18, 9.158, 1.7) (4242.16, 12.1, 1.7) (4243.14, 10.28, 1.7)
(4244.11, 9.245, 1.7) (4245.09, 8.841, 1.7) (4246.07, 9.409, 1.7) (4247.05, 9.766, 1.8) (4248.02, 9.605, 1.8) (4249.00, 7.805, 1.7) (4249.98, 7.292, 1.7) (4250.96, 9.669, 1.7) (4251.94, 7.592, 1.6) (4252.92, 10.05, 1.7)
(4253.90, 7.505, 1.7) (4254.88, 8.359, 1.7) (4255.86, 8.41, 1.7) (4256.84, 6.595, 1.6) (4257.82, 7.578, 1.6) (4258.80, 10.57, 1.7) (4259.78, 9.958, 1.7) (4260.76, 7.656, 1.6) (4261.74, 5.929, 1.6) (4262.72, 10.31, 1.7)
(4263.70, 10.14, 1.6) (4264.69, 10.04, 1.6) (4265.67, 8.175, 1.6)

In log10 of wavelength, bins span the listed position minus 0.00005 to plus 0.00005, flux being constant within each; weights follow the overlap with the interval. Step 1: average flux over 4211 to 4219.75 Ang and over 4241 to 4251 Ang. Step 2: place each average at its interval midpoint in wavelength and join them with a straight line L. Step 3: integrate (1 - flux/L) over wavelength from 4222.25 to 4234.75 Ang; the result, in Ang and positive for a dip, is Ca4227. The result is 1.6 Ang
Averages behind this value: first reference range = 8.54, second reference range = 9.37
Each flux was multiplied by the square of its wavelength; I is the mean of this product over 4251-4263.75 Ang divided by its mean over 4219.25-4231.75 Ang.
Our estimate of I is 1.10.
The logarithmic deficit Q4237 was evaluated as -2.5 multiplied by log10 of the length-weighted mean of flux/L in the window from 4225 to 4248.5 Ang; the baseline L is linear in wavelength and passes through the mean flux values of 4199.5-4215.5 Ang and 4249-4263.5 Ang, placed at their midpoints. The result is -0.075 mag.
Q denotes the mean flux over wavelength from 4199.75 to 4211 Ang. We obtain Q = 7.94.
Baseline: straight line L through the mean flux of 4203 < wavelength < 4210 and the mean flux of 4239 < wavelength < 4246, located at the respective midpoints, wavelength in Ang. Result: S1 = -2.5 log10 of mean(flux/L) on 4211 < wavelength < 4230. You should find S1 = 0.05 mag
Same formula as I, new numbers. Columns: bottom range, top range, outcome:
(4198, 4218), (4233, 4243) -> 1.17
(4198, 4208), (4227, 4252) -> 1.19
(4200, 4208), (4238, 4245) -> 1.27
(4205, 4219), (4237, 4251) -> 1.10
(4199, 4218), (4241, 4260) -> 1.12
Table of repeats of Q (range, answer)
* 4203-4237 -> 8.32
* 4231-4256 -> 8.97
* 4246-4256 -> 8.66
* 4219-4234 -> 8.05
